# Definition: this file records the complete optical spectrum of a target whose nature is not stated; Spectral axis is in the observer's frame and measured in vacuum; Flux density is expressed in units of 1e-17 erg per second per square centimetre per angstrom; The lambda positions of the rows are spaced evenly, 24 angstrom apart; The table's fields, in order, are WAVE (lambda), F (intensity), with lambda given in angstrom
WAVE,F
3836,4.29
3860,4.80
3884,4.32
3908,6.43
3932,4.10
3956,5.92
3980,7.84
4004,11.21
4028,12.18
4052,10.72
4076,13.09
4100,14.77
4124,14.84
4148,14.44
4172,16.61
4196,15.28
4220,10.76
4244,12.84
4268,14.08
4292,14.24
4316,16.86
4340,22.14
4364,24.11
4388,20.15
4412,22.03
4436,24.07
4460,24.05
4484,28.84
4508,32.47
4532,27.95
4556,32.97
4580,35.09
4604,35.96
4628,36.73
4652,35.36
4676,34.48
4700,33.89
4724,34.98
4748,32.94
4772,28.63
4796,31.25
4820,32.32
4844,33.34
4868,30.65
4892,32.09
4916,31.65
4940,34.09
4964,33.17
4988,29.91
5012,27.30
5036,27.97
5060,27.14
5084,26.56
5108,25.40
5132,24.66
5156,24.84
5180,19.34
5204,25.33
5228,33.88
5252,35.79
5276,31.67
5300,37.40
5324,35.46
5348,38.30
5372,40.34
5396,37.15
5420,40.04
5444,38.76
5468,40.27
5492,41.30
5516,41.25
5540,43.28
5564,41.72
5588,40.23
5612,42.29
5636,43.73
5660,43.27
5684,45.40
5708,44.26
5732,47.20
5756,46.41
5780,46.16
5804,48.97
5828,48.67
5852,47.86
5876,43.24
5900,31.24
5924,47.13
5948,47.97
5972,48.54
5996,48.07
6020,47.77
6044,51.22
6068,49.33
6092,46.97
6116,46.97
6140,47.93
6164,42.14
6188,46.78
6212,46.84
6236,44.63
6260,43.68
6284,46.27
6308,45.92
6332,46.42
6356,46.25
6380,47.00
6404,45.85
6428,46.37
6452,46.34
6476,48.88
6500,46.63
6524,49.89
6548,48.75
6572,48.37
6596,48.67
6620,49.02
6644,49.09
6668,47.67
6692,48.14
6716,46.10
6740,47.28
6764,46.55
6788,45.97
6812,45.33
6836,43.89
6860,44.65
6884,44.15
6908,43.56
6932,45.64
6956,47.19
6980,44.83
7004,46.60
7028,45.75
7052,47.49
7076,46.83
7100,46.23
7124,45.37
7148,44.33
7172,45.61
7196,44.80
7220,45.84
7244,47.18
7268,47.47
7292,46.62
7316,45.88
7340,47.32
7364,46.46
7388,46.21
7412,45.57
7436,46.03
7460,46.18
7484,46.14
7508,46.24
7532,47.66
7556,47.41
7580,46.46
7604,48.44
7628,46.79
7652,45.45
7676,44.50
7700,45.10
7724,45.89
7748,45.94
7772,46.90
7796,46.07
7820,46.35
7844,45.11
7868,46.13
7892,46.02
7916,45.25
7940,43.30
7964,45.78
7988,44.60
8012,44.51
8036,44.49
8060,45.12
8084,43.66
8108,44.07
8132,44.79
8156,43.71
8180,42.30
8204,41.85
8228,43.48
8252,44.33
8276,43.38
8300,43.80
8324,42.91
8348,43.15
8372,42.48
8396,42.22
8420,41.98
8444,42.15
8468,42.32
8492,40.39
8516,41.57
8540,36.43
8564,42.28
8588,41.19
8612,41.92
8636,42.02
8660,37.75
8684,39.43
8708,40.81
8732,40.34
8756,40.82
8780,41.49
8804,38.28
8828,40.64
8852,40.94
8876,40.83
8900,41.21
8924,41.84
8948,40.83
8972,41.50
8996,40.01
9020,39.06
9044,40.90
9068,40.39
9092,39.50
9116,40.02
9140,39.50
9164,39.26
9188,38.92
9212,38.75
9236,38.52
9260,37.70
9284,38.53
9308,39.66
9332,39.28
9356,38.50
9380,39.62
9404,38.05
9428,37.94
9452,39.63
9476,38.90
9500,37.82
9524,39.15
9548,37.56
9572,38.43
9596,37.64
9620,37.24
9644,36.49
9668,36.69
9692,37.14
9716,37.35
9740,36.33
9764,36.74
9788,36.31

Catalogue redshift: 0.000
